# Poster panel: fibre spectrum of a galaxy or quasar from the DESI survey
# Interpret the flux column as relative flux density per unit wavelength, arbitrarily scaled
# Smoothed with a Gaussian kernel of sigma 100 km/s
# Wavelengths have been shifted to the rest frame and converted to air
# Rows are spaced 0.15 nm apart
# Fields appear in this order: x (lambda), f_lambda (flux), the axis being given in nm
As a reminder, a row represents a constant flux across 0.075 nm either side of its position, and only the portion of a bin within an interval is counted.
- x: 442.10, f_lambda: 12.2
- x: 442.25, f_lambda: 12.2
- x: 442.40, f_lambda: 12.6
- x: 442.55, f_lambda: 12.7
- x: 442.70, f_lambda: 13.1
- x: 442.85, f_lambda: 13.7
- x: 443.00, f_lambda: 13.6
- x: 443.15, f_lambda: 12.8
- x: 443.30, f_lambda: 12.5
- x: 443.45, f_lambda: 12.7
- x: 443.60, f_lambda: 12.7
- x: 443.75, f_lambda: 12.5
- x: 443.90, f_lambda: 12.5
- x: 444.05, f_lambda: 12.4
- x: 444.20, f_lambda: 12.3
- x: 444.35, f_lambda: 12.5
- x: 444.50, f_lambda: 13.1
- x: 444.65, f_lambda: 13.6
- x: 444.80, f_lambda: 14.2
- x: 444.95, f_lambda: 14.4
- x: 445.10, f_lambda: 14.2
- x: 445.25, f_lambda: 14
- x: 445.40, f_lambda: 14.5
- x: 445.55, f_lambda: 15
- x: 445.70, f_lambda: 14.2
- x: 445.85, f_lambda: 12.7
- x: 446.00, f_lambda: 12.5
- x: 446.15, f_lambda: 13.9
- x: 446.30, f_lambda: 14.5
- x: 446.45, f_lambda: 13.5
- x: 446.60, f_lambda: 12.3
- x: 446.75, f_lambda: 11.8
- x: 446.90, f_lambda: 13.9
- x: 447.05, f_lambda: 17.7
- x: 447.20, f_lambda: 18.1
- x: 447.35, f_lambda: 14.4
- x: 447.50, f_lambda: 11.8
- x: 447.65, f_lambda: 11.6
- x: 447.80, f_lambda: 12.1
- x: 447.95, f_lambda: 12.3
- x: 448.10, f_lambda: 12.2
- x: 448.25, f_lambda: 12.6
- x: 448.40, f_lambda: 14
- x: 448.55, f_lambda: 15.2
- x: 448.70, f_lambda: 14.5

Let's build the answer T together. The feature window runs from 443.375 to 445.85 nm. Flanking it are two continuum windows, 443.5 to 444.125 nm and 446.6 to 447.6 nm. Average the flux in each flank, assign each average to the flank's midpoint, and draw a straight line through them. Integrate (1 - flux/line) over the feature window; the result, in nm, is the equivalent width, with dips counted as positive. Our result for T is -0.08 nm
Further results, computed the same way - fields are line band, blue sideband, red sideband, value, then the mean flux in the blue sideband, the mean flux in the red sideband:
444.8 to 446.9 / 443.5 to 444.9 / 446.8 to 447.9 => -0.02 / 12.9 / 14.1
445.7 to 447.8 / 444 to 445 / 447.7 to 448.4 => -0.16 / 13.2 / 12.5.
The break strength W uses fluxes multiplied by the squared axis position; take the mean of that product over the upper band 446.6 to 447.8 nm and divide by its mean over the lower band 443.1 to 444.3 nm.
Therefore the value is 1.1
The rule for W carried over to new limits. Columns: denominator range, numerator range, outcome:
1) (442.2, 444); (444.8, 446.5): 1.10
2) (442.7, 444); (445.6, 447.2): 1.10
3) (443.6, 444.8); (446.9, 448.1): 1.10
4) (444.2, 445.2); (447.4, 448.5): 0.93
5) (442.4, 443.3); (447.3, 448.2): 0.97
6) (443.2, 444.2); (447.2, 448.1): 1.05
